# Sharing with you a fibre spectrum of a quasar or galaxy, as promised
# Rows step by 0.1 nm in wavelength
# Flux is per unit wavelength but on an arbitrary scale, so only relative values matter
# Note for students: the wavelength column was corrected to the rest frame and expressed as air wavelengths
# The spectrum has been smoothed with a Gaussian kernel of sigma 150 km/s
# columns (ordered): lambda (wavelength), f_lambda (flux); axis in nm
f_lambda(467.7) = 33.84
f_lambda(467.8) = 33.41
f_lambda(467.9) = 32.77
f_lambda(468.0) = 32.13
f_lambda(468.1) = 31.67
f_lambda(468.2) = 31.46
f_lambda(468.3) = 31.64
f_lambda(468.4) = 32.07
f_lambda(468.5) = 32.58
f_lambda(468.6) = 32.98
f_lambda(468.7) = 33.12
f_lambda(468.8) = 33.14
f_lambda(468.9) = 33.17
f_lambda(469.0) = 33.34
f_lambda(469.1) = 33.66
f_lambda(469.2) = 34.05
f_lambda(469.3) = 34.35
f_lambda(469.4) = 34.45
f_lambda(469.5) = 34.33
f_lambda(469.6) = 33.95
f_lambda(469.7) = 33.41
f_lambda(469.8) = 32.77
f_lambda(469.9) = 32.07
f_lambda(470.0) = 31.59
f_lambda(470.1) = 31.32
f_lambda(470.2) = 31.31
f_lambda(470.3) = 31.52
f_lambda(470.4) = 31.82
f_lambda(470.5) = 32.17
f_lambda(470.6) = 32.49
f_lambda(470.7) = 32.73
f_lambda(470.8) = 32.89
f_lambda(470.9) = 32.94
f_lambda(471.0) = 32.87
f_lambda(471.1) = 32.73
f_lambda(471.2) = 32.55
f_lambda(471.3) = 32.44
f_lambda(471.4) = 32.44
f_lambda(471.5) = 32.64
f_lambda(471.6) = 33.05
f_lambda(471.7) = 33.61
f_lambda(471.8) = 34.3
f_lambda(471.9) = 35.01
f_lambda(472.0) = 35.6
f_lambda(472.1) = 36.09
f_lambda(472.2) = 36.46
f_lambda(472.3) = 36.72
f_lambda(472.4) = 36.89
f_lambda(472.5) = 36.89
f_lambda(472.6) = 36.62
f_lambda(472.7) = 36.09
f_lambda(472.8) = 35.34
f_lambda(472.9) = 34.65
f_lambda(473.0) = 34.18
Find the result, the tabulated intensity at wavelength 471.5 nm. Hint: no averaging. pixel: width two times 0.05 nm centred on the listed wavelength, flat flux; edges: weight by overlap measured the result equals 32.64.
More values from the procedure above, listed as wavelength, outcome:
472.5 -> 36.89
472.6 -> 36.62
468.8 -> 33.14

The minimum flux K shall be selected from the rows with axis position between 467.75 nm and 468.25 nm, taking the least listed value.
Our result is 31.46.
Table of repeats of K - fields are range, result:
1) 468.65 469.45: 33.12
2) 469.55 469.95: 32.07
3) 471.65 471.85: 33.61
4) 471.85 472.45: 35.01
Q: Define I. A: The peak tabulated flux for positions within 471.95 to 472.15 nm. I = 36.09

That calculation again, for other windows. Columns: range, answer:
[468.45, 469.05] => 33.34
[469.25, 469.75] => 34.45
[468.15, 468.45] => 32.07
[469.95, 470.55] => 32.17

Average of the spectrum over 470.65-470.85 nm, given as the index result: 32.8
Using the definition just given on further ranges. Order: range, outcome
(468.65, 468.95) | 33.1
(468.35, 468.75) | 32.7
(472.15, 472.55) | 36.7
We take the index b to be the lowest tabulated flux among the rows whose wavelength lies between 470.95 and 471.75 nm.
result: 32.44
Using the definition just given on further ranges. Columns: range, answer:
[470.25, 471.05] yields 31.52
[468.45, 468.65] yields 32.58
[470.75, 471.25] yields 32.55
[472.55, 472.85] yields 35.34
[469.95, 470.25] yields 31.31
